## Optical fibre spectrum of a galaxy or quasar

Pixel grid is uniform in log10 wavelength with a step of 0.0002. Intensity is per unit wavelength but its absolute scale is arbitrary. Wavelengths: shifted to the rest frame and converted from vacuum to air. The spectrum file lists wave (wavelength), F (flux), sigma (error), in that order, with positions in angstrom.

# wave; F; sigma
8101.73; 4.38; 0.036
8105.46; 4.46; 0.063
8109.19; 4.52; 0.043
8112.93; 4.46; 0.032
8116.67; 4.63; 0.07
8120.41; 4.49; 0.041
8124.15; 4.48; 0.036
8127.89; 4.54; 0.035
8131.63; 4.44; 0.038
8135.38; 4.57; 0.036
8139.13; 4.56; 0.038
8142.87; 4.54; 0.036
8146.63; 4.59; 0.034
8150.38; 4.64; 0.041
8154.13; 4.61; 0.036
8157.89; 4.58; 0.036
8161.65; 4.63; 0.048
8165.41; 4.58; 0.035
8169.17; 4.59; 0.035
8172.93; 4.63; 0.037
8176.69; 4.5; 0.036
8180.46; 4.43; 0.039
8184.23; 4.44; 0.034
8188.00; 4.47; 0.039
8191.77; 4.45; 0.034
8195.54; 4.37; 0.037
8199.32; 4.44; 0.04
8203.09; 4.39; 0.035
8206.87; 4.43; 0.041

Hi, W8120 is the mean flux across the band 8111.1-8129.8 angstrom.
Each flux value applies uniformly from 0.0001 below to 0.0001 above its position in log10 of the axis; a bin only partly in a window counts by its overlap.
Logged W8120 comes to 4.52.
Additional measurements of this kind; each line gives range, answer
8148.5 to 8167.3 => 4.61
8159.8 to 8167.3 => 4.61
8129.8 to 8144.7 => 4.53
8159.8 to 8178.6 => 4.59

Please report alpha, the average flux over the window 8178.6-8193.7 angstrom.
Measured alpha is 4.45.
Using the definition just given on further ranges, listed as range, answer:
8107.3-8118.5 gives 4.53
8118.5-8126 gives 4.49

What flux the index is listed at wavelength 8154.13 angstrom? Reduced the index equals 4.61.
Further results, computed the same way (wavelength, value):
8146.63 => 4.59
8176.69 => 4.5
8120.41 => 4.49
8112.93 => 4.46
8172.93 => 4.63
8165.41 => 4.58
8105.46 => 4.46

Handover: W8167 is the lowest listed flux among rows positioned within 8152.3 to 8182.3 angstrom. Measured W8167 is 4.43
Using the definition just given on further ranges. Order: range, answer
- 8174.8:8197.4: 4.37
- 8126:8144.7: 4.44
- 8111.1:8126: 4.46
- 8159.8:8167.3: 4.58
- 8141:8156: 4.54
